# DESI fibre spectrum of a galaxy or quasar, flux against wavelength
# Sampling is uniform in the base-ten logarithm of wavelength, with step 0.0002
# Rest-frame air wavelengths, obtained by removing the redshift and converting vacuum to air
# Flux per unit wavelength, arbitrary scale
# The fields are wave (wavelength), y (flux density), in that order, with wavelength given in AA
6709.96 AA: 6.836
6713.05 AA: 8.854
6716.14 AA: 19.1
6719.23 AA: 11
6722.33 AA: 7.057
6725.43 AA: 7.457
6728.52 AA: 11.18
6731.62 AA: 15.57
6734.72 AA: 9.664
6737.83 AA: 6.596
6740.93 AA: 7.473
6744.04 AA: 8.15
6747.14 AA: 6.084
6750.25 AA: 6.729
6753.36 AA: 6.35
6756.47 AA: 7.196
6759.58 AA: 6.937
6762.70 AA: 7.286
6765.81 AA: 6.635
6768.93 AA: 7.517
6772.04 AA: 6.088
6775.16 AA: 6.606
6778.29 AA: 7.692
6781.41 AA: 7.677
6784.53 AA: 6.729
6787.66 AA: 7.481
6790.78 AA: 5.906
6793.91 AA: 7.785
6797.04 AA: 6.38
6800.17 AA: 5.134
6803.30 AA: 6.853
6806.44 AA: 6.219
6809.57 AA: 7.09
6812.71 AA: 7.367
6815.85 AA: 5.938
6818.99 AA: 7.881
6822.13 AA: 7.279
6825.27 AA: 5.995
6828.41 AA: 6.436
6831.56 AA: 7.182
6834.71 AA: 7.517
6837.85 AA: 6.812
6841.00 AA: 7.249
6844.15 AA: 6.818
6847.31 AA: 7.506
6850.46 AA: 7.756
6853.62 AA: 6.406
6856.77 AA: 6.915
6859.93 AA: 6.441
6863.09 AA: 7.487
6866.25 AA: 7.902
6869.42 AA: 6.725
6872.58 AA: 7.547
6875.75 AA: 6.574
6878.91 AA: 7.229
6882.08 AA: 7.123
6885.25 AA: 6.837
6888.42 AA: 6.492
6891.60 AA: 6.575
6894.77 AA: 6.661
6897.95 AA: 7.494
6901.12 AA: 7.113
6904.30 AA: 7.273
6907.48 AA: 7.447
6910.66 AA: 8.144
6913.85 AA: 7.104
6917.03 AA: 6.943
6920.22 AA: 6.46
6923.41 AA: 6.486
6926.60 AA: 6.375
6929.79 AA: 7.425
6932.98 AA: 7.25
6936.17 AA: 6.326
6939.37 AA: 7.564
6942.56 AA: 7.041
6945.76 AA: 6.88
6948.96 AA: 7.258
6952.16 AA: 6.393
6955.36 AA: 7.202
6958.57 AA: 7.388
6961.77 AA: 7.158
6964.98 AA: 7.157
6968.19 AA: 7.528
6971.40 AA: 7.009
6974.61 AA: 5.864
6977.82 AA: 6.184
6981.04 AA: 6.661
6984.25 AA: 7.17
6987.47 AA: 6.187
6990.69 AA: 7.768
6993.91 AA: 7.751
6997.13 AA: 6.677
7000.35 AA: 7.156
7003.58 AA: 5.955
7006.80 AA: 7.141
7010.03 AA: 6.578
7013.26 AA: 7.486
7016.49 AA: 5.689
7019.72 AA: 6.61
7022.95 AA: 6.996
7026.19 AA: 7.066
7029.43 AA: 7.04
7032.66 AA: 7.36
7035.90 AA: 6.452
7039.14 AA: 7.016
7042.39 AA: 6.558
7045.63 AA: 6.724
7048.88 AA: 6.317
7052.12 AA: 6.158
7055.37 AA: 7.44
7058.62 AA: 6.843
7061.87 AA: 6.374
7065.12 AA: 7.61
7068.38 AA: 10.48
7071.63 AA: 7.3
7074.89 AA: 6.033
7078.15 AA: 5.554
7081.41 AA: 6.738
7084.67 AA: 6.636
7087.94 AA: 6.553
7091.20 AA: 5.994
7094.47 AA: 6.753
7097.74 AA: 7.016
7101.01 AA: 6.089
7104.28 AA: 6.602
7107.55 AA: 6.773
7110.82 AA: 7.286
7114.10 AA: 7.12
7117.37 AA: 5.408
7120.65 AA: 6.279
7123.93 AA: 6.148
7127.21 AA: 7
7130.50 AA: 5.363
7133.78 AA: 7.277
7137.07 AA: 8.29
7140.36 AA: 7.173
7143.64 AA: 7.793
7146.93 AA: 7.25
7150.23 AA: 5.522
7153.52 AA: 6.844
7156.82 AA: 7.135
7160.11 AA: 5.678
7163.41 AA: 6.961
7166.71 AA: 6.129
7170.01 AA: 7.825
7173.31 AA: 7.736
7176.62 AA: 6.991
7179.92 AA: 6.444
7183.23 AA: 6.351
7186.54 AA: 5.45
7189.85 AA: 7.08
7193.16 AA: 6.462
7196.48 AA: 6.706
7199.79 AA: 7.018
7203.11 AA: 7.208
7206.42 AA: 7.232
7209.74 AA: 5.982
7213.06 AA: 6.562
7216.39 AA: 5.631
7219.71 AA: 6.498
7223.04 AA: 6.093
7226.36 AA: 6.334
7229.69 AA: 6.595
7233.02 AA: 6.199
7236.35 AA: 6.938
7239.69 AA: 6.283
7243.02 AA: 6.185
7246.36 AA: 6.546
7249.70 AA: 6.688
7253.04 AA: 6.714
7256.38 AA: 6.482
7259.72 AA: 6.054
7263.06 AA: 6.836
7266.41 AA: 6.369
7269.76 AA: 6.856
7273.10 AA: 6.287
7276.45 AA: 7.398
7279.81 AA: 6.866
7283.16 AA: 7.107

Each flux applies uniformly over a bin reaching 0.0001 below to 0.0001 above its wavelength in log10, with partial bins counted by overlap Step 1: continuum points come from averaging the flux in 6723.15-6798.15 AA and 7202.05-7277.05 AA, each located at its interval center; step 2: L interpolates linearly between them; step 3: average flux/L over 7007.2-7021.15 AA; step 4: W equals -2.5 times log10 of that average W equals 0.06 mag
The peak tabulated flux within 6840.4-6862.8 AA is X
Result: 7.756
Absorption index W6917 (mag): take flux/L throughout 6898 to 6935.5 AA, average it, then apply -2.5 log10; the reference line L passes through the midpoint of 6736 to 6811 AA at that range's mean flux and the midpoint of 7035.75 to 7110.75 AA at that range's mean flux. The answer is -0.04 mag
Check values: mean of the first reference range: 6.87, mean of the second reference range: 6.8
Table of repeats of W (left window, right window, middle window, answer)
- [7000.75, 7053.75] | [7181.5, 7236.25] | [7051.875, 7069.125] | -0.12 mag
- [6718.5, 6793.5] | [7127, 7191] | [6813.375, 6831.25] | 0.13 mag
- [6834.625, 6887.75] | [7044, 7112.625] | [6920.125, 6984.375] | 0.01 mag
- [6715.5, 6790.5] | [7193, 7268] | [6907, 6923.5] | 0.07 mag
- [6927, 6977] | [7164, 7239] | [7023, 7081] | -0.02 mag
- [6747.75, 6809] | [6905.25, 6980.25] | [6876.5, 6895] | 0.01 mag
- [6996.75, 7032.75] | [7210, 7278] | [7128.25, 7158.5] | -0.06 mag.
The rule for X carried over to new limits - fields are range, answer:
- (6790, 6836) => 7.881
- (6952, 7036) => 7.768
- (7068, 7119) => 10.48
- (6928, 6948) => 7.564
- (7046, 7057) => 7.44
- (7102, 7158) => 8.29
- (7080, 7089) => 6.738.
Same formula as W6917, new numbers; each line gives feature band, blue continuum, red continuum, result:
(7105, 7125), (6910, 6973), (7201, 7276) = 0.03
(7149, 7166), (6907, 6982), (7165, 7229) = 0.04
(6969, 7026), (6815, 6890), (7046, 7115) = 0.02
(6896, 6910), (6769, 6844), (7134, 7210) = -0.08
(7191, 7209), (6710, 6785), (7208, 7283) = -0.04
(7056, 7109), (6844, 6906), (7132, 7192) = 0.01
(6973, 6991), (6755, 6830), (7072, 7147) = 0.03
